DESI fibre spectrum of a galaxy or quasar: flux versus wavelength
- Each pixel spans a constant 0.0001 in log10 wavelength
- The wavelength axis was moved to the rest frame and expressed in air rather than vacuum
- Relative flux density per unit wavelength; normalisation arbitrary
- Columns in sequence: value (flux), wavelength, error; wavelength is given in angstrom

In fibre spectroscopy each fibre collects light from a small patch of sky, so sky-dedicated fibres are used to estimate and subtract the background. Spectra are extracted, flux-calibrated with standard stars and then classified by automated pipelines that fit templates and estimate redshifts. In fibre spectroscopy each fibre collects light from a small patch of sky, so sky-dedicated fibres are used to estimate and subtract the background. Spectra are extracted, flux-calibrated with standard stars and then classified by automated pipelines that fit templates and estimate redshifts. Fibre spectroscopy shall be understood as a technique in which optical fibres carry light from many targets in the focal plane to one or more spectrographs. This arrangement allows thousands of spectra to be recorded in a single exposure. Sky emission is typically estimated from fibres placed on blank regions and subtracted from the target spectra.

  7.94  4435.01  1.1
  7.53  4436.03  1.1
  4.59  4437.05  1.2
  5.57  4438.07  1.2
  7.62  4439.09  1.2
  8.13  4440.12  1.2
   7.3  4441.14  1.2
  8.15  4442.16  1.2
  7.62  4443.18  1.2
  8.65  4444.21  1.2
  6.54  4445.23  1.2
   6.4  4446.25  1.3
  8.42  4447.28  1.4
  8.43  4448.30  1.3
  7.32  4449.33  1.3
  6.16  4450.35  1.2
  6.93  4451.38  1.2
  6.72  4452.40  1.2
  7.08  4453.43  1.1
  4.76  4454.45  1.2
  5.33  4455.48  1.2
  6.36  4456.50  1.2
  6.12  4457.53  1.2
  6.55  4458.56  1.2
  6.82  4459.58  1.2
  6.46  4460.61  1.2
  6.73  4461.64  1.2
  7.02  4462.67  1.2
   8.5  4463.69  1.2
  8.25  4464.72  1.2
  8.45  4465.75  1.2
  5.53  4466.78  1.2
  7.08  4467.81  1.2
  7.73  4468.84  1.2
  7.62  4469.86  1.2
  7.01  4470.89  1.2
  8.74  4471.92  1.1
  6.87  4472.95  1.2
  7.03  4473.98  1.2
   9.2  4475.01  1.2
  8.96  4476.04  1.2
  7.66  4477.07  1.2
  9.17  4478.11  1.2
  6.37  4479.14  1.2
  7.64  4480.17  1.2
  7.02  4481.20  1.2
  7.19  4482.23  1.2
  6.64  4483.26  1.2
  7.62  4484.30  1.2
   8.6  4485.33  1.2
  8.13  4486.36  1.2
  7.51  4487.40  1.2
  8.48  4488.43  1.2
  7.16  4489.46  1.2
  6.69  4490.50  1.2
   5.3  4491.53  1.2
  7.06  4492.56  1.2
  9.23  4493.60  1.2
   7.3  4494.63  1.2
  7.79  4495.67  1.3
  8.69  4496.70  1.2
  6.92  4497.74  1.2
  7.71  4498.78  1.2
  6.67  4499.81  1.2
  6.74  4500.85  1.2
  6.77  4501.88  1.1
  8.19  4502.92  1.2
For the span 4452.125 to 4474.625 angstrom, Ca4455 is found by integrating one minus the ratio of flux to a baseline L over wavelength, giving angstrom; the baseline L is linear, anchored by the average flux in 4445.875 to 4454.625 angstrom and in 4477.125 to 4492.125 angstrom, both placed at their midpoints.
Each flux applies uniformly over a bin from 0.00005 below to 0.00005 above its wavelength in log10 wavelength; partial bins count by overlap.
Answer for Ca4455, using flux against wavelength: 0.6 angstrom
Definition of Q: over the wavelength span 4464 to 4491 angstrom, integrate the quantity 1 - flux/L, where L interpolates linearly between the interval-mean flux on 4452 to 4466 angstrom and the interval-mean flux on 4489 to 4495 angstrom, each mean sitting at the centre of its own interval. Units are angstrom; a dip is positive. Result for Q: -2.6 angstrom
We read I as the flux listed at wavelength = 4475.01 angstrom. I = 9.2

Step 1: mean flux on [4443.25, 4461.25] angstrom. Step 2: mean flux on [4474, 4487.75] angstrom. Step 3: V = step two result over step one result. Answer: 1.1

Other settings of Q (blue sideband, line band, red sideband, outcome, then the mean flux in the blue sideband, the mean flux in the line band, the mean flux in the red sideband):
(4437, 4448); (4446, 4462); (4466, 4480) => 1.6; 7.32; 6.66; 7.63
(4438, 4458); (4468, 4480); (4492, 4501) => -0.8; 7.01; 7.83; 7.59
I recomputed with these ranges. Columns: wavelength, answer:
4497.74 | 6.92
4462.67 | 7.02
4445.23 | 6.54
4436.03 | 7.53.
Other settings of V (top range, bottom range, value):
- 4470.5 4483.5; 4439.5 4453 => 1.03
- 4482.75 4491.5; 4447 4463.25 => 1.12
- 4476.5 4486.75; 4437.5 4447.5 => 1.03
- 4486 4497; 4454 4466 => 1.12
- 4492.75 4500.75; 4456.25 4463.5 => 1.15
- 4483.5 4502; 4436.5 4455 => 1.06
